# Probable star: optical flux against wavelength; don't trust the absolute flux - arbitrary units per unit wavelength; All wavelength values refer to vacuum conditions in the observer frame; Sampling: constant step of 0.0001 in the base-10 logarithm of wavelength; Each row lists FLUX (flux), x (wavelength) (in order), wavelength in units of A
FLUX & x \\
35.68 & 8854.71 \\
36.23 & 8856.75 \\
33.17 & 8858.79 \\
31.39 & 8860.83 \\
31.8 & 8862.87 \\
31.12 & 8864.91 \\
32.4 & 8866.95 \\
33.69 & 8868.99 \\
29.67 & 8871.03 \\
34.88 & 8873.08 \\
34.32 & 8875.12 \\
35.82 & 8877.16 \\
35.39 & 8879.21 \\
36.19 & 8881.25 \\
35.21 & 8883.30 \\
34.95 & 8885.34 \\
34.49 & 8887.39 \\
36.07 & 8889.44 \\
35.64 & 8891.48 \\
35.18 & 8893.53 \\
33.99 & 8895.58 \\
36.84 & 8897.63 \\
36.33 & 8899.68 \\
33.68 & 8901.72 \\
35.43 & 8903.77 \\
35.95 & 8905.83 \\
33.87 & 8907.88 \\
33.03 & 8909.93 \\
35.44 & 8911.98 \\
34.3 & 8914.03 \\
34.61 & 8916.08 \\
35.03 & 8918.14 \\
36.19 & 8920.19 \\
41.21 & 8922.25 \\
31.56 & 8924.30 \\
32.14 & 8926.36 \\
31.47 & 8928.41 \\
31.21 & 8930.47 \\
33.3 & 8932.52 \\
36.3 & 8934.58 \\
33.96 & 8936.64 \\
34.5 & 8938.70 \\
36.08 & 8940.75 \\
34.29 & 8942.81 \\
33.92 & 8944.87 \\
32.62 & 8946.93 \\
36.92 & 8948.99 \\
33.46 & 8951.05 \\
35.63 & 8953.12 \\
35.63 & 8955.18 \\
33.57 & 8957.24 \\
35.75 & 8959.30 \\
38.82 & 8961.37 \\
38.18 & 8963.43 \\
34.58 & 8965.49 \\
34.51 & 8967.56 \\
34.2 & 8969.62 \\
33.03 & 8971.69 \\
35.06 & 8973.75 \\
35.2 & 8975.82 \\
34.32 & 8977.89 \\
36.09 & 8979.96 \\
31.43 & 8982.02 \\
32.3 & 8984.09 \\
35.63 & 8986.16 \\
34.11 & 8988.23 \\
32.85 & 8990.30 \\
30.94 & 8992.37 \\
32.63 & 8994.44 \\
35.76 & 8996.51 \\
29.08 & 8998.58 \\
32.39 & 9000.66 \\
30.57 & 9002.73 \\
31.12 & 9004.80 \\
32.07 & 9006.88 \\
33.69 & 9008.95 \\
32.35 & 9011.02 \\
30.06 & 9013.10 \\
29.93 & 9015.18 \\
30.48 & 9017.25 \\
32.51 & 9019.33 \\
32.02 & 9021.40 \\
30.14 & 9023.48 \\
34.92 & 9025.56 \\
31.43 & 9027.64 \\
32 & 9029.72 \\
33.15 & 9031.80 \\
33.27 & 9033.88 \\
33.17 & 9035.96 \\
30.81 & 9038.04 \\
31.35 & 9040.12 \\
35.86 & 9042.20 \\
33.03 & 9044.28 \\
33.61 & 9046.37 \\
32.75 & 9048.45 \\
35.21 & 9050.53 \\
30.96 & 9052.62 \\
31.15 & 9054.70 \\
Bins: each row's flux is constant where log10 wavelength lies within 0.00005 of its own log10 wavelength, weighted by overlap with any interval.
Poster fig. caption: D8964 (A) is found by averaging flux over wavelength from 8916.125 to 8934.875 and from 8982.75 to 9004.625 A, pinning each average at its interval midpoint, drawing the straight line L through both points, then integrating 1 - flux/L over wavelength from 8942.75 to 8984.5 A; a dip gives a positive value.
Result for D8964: -1.9 A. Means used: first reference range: 34.2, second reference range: 32.5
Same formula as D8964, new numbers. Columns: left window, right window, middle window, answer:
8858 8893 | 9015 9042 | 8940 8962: -1.4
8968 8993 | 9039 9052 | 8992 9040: 2.5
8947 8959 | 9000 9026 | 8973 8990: -0.4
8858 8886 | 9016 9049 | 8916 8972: -2.8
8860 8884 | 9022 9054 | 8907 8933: -0.7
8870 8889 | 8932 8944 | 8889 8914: -0.3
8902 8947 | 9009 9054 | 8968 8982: -0.4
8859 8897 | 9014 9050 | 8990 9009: 0.4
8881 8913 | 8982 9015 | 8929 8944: -0.1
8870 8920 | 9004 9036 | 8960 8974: -1.0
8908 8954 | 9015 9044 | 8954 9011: -0.8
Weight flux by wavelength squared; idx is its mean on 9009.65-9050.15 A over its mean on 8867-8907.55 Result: 1.0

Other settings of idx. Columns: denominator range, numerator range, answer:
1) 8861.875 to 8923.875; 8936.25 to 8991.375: 1.01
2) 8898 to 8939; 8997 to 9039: 0.94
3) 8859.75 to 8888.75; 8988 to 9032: 0.98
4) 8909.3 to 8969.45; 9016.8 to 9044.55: 0.95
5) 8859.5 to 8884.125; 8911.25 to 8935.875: 1.04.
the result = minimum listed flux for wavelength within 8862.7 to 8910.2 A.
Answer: 29.67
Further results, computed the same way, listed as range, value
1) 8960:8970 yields 34.2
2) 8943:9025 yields 29.08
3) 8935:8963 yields 32.62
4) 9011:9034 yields 29.93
